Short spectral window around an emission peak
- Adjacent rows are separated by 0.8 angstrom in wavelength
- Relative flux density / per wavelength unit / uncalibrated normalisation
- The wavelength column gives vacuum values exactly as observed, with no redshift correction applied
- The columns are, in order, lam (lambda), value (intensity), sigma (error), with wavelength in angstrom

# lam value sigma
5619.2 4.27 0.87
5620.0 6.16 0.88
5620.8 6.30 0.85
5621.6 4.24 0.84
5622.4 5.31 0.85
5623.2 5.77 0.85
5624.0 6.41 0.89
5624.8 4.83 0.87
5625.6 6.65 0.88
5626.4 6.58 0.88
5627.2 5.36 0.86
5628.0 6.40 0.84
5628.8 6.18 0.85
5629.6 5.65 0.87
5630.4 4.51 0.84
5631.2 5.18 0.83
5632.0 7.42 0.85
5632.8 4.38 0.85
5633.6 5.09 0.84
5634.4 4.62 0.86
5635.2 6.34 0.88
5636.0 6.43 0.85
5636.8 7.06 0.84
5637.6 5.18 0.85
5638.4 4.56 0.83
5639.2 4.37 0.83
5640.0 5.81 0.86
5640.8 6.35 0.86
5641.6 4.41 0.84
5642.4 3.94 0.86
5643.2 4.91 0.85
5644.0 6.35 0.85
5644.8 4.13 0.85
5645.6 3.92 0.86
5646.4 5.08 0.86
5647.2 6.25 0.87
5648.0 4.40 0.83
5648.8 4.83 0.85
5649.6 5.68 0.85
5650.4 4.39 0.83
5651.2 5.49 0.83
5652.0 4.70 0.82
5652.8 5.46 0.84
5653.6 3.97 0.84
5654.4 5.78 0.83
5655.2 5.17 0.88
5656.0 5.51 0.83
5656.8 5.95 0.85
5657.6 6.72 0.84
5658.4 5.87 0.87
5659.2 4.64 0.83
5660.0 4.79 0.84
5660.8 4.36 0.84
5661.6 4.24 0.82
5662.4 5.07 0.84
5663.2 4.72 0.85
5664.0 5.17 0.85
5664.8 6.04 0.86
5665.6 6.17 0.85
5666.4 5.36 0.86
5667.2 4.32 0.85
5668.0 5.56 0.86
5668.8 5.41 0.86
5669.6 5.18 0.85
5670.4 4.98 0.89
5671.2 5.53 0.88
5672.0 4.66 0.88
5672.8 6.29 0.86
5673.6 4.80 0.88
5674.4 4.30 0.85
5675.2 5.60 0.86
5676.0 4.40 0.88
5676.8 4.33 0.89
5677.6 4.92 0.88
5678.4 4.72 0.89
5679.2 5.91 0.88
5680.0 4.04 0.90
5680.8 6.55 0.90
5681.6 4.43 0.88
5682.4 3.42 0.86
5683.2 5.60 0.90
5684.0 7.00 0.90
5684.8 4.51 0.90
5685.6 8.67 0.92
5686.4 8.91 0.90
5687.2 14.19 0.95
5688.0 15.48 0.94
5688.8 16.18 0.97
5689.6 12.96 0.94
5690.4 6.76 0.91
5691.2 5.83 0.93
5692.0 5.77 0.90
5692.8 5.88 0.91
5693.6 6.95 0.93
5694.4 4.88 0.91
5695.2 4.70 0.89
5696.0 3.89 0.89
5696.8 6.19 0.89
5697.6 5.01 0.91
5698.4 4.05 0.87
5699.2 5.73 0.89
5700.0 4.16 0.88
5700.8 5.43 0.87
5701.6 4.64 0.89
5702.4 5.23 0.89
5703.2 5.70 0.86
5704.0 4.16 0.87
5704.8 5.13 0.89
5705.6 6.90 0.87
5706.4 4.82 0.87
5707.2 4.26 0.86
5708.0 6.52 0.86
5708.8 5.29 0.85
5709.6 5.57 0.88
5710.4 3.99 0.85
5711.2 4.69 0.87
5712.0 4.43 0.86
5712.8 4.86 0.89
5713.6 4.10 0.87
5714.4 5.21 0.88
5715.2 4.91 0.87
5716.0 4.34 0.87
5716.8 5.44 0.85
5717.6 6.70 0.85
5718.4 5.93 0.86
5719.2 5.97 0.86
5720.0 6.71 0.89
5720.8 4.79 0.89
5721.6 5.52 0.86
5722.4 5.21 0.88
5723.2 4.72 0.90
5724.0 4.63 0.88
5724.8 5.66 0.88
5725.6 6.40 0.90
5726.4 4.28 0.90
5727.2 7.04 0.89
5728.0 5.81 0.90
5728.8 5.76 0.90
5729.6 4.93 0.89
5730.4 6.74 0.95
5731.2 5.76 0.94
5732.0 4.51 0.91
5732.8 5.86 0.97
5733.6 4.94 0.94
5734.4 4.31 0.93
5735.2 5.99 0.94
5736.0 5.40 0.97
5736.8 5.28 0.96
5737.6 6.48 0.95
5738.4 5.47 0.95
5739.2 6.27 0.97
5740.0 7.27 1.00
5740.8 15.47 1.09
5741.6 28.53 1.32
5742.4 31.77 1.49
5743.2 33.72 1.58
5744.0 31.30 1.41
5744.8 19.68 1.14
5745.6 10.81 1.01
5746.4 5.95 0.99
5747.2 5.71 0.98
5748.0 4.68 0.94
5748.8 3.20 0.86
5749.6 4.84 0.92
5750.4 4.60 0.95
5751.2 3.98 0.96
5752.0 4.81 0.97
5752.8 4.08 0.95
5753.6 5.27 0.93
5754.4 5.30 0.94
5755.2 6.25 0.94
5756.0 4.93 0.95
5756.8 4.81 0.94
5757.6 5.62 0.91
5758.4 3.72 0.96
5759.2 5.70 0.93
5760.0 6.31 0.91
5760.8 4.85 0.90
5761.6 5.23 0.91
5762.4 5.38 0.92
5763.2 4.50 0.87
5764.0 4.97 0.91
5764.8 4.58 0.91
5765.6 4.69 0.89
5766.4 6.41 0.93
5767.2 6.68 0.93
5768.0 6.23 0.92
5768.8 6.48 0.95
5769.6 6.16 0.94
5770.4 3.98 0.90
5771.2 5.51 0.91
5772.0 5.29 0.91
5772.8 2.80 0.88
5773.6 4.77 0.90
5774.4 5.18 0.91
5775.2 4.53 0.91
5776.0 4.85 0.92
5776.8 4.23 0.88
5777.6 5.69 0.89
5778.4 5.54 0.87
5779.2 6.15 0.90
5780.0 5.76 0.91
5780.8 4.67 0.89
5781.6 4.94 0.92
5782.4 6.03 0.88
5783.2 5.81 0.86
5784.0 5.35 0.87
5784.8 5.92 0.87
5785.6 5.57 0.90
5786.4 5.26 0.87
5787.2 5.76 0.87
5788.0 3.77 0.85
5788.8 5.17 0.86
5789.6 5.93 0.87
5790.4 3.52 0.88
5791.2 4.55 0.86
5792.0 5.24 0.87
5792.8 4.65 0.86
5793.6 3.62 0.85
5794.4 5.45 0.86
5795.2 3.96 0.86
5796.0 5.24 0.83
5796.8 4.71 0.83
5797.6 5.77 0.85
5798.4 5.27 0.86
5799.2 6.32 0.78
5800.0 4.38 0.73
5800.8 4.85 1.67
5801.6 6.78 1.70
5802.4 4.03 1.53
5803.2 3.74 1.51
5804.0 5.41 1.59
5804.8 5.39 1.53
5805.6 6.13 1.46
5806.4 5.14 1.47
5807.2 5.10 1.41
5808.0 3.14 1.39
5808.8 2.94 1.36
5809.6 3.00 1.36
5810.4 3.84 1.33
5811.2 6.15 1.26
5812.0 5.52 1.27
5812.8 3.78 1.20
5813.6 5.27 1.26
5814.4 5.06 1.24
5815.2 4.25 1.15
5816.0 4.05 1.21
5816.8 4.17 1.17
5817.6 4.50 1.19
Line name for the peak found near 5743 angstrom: [O III]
